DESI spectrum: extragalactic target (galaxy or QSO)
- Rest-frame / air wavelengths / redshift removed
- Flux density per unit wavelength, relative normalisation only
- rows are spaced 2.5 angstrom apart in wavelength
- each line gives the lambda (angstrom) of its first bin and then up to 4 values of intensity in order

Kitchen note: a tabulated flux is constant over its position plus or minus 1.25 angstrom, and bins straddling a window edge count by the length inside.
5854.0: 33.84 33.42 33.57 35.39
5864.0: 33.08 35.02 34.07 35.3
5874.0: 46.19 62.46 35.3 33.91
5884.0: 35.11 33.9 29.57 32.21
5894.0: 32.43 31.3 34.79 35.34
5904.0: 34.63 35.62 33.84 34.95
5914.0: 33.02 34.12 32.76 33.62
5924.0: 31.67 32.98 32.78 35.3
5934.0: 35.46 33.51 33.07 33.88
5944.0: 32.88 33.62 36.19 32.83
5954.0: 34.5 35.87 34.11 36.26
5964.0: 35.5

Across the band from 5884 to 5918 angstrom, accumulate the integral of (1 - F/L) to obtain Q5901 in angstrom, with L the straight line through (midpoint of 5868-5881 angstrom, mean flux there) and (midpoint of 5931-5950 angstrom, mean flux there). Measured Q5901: 4.7 angstrom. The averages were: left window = 42.3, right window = 34.2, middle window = 33.6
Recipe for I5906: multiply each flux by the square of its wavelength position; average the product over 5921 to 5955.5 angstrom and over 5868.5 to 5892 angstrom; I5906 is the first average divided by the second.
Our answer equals 0.90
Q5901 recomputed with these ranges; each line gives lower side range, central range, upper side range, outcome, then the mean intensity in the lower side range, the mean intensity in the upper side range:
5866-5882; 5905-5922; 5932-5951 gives 1.3 angstrom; 40.9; 34.1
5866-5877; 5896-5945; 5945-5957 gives 4.5 angstrom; 41.8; 34.5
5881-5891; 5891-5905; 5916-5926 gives -0.2 angstrom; 33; 33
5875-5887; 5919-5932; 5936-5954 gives 1.0 angstrom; 40.7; 33.8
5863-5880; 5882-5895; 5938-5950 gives 2.1 angstrom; 40.4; 33.9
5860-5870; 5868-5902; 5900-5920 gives -2.2 angstrom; 34.4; 34.3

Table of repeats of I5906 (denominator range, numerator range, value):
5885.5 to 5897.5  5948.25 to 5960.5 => 1.11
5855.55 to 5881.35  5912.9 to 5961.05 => 0.91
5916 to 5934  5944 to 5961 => 1.04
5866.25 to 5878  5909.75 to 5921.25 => 0.79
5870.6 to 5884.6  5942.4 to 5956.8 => 0.84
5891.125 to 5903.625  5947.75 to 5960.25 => 1.06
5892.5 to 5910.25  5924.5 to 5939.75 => 1.00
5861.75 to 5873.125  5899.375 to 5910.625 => 1.01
